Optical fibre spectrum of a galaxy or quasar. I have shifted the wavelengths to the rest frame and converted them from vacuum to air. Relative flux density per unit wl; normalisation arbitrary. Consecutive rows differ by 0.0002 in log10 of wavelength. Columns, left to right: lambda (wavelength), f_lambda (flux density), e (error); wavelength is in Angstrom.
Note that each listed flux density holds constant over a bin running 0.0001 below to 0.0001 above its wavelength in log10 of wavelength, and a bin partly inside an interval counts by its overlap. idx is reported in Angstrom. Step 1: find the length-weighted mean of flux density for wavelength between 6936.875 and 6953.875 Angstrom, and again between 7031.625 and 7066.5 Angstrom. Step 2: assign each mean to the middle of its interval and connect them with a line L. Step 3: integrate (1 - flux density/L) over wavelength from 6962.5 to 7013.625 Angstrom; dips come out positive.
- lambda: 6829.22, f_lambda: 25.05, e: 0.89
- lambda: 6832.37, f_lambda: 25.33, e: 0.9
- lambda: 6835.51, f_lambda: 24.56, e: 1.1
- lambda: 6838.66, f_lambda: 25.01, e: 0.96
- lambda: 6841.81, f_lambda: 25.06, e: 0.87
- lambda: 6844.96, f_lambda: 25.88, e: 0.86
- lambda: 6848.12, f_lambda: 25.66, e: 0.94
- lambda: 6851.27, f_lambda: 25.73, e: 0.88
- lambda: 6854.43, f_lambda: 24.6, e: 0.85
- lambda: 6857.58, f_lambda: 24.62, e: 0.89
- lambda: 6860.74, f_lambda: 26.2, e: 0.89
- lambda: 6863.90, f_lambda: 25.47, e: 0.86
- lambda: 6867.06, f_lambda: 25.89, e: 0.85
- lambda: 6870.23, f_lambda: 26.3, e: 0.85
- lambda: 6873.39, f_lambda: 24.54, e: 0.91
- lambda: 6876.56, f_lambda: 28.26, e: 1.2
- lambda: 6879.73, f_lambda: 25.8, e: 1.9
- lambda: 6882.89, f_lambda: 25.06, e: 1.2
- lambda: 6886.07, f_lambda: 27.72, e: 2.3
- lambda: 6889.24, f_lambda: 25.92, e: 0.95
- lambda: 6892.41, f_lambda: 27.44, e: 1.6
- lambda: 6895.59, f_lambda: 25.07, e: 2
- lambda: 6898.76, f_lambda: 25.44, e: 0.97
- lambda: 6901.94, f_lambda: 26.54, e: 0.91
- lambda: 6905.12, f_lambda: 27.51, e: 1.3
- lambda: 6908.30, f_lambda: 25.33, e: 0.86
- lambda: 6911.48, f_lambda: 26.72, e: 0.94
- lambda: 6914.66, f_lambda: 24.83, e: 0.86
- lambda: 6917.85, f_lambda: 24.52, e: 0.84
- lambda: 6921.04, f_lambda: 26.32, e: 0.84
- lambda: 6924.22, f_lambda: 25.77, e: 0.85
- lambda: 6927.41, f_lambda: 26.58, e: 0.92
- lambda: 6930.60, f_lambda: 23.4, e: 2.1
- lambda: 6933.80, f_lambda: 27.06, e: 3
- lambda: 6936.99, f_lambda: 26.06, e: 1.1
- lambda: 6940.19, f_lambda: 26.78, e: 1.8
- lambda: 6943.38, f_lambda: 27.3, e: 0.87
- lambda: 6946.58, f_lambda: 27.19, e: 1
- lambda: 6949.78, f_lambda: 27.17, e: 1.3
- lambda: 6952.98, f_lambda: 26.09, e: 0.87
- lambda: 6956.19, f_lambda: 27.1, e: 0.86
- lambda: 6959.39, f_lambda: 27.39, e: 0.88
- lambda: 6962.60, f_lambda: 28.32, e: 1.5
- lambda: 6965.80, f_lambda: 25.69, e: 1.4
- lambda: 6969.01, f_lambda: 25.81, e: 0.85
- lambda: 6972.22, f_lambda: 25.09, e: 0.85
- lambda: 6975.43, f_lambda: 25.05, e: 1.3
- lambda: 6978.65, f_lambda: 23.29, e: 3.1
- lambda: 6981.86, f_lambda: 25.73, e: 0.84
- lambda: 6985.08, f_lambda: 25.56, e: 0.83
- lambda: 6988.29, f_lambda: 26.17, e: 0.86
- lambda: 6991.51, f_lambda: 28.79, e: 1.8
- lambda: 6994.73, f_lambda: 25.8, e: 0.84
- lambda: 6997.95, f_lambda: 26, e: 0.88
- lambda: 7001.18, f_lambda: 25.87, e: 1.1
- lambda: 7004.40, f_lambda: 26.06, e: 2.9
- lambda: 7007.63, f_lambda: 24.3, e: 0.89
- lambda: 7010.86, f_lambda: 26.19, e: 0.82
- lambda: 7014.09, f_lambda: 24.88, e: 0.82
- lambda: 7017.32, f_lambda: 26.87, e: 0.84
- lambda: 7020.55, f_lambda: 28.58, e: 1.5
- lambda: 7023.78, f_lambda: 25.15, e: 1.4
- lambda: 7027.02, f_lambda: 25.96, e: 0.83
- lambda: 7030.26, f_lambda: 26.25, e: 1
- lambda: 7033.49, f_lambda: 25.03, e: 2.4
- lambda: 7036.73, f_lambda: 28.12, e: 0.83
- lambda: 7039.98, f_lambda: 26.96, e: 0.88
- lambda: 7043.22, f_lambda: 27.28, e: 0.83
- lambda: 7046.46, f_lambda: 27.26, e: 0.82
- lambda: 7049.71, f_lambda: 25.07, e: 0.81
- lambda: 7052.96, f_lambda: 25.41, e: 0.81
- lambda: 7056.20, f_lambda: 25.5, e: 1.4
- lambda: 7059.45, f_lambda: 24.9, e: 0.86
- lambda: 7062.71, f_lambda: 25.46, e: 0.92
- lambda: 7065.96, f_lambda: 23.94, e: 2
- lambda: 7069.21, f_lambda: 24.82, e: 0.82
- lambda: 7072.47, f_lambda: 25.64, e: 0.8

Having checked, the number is 1.4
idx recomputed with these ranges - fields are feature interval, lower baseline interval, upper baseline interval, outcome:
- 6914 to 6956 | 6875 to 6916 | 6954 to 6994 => 0.12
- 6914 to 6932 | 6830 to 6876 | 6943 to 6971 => 0.75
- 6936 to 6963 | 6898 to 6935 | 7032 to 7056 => -1.08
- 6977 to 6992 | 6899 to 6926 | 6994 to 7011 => 0.01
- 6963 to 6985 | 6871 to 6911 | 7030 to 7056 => 0.84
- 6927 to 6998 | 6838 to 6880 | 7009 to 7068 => -1.00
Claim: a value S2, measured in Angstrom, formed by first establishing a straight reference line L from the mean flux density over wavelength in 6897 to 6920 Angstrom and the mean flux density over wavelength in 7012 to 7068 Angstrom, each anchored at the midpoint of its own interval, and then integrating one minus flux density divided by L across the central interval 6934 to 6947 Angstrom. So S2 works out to -0.5 Angstrom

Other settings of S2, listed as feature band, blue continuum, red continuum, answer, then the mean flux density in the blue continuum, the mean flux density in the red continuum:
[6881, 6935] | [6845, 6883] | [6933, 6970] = 0.68 Angstrom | 25.7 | 26.8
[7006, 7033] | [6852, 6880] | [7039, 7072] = -0.34 Angstrom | 25.7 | 25.6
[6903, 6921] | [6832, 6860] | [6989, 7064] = -0.22 Angstrom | 25.2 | 26.2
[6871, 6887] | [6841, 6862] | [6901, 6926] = -0.36 Angstrom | 25.4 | 25.9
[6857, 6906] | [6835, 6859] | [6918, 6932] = -1.60 Angstrom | 25.2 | 25.5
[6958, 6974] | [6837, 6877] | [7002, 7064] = -0.35 Angstrom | 25.6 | 26.1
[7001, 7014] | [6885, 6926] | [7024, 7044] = 0.44 Angstrom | 26.1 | 26.5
